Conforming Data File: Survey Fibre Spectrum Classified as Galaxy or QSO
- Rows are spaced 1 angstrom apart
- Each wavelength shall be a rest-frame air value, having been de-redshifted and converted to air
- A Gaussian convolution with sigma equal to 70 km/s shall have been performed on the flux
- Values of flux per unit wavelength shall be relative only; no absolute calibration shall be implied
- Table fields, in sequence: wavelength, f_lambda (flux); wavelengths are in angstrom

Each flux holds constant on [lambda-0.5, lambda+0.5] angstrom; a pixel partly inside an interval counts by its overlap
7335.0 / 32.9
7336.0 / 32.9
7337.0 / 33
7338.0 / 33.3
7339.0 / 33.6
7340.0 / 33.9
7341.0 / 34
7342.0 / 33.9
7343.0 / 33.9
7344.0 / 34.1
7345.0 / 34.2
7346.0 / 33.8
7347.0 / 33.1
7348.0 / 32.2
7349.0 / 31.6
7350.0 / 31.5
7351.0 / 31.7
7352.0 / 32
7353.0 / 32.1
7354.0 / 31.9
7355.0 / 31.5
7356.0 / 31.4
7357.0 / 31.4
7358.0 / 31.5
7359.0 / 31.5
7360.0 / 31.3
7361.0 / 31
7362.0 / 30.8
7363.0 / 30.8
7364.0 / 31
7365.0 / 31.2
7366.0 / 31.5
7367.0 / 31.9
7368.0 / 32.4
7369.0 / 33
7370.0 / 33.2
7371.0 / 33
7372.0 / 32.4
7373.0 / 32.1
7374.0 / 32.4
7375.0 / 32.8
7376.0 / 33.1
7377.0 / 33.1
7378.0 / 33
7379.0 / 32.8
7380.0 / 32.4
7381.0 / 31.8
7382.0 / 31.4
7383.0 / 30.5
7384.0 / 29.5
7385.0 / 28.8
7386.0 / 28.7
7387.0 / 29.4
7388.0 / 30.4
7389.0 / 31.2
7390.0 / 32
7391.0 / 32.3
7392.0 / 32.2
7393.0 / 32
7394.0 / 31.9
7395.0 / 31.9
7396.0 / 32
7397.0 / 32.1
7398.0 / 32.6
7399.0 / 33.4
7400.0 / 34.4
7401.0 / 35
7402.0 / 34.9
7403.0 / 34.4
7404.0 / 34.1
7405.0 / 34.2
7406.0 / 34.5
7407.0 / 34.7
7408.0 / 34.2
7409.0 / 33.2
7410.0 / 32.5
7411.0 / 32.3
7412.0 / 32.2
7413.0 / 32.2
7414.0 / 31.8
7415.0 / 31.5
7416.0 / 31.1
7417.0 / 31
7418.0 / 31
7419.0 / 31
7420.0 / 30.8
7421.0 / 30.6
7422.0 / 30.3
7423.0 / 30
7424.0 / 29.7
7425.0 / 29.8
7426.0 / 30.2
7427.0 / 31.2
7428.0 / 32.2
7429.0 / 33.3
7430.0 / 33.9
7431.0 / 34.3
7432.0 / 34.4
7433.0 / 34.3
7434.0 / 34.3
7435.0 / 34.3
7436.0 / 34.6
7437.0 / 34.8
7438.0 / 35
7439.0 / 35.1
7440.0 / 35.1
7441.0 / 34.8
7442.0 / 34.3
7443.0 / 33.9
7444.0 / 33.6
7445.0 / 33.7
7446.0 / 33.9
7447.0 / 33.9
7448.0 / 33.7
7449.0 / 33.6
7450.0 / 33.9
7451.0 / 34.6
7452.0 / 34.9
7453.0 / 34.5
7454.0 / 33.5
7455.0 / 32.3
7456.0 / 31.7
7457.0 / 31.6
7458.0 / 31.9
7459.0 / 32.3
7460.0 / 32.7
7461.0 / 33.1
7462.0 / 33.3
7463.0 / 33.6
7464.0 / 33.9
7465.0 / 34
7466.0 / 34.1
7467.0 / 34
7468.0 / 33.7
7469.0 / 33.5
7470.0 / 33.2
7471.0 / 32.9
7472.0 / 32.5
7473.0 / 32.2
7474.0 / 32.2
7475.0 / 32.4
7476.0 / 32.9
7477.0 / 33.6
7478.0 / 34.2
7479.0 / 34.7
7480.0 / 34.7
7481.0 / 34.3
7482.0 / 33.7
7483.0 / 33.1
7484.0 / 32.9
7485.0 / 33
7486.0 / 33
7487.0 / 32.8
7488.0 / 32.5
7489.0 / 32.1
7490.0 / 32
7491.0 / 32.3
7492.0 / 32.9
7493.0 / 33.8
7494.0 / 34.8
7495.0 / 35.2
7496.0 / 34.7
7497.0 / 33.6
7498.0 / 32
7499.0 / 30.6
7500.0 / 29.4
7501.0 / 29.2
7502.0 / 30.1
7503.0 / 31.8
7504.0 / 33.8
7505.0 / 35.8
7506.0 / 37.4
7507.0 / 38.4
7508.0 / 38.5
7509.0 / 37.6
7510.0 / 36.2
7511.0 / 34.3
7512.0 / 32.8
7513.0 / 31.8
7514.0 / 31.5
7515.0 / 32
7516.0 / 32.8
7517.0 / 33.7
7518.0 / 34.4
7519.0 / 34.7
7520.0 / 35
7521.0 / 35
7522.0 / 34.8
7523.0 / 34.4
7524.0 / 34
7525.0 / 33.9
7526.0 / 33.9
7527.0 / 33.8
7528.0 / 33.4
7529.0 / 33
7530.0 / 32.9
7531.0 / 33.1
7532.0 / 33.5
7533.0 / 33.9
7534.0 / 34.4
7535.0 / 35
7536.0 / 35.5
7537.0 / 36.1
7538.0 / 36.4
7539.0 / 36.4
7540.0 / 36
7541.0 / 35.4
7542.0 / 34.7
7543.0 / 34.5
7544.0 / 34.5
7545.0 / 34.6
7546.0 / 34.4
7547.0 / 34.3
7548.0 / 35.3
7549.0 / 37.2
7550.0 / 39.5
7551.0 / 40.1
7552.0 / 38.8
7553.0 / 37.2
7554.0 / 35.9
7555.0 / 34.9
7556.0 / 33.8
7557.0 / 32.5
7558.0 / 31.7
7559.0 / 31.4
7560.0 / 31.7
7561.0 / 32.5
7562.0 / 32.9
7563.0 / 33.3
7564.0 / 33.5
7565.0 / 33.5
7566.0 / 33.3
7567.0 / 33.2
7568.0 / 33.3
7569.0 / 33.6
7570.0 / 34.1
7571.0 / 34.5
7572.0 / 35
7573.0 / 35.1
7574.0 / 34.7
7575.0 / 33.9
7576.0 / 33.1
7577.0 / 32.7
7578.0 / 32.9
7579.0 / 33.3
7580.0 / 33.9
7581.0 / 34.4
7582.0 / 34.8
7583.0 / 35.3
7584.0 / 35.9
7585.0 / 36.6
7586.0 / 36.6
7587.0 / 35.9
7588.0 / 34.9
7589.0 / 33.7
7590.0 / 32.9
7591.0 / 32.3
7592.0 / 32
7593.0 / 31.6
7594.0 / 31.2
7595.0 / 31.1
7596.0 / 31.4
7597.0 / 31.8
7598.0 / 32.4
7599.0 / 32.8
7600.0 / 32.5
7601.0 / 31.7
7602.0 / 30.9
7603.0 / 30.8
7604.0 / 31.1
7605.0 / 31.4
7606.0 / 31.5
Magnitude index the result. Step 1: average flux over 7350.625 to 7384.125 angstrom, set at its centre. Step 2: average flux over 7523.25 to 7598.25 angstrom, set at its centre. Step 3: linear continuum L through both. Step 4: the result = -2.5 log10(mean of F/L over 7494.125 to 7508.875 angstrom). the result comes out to -0.01 mag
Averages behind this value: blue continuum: 31.9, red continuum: 34.2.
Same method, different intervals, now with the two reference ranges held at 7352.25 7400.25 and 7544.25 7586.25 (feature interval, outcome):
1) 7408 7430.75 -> 0.03 mag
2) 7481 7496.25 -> 0.00 mag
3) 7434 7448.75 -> -0.05 mag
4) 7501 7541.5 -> -0.02 mag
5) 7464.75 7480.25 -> -0.01 mag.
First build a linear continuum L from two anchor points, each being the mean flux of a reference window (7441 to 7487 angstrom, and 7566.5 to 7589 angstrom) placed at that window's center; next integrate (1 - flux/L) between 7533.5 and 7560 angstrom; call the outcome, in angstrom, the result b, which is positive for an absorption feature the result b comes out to -0.9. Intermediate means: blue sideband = 33.4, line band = 35.3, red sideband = 34.4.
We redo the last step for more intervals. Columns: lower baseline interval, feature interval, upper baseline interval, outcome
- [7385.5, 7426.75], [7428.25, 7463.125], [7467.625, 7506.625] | -1.3 angstrom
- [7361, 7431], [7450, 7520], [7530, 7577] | 0.1 angstrom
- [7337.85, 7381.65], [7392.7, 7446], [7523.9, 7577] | 0.2 angstrom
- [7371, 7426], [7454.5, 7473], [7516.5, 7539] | 0.1 angstrom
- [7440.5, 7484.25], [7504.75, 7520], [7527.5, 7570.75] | -0.3 angstrom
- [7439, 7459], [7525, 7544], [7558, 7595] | -0.5 angstrom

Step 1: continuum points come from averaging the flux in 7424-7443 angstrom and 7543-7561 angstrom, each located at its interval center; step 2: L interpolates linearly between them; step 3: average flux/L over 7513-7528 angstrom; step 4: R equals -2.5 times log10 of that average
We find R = 0.03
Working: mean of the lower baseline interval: 33.6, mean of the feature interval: 33.8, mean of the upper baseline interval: 35.1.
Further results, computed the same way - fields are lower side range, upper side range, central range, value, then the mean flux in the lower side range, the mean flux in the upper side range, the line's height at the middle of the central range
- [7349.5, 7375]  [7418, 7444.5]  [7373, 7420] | 0.003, 31.8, 32.9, 32.3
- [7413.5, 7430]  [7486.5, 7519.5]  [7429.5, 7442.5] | -0.101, 31.1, 33.5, 31.5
